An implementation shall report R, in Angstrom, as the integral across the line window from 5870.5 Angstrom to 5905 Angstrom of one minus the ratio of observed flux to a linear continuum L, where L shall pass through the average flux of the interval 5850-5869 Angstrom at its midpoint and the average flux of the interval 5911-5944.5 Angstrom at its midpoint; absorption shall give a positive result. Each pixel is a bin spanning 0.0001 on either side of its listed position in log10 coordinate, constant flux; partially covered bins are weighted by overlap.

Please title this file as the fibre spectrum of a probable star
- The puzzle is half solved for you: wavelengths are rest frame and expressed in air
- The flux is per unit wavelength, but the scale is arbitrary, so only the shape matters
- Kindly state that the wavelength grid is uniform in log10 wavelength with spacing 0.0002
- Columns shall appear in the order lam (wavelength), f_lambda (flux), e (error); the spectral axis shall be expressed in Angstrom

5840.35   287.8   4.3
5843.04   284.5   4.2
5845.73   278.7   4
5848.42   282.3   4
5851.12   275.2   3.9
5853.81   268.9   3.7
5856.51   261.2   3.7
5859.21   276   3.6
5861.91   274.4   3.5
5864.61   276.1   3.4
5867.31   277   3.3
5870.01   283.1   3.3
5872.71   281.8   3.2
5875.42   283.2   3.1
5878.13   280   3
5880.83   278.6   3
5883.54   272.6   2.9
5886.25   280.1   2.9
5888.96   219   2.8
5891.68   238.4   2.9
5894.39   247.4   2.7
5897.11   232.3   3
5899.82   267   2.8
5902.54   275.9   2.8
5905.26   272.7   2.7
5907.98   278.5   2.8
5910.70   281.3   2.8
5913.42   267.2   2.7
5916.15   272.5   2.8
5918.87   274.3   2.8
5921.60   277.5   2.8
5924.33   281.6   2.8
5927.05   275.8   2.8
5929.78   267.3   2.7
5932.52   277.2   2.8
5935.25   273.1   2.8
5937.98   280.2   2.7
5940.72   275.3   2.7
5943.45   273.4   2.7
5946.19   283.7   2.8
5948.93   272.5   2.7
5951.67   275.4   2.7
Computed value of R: 1.2 Angstrom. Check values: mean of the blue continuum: 273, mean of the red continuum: 275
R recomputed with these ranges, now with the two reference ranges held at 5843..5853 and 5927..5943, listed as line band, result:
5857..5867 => 0.1 Angstrom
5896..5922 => 0.6 Angstrom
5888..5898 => 1.5 Angstrom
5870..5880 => -0.1 Angstrom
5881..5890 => 0.5 Angstrom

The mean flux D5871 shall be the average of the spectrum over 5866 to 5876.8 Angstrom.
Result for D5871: 281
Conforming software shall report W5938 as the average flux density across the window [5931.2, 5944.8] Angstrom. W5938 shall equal 276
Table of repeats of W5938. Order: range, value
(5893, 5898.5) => 240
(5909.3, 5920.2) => 274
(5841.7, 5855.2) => 278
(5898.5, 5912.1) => 275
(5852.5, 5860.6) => 268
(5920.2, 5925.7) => 280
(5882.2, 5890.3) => 257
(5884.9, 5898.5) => 243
